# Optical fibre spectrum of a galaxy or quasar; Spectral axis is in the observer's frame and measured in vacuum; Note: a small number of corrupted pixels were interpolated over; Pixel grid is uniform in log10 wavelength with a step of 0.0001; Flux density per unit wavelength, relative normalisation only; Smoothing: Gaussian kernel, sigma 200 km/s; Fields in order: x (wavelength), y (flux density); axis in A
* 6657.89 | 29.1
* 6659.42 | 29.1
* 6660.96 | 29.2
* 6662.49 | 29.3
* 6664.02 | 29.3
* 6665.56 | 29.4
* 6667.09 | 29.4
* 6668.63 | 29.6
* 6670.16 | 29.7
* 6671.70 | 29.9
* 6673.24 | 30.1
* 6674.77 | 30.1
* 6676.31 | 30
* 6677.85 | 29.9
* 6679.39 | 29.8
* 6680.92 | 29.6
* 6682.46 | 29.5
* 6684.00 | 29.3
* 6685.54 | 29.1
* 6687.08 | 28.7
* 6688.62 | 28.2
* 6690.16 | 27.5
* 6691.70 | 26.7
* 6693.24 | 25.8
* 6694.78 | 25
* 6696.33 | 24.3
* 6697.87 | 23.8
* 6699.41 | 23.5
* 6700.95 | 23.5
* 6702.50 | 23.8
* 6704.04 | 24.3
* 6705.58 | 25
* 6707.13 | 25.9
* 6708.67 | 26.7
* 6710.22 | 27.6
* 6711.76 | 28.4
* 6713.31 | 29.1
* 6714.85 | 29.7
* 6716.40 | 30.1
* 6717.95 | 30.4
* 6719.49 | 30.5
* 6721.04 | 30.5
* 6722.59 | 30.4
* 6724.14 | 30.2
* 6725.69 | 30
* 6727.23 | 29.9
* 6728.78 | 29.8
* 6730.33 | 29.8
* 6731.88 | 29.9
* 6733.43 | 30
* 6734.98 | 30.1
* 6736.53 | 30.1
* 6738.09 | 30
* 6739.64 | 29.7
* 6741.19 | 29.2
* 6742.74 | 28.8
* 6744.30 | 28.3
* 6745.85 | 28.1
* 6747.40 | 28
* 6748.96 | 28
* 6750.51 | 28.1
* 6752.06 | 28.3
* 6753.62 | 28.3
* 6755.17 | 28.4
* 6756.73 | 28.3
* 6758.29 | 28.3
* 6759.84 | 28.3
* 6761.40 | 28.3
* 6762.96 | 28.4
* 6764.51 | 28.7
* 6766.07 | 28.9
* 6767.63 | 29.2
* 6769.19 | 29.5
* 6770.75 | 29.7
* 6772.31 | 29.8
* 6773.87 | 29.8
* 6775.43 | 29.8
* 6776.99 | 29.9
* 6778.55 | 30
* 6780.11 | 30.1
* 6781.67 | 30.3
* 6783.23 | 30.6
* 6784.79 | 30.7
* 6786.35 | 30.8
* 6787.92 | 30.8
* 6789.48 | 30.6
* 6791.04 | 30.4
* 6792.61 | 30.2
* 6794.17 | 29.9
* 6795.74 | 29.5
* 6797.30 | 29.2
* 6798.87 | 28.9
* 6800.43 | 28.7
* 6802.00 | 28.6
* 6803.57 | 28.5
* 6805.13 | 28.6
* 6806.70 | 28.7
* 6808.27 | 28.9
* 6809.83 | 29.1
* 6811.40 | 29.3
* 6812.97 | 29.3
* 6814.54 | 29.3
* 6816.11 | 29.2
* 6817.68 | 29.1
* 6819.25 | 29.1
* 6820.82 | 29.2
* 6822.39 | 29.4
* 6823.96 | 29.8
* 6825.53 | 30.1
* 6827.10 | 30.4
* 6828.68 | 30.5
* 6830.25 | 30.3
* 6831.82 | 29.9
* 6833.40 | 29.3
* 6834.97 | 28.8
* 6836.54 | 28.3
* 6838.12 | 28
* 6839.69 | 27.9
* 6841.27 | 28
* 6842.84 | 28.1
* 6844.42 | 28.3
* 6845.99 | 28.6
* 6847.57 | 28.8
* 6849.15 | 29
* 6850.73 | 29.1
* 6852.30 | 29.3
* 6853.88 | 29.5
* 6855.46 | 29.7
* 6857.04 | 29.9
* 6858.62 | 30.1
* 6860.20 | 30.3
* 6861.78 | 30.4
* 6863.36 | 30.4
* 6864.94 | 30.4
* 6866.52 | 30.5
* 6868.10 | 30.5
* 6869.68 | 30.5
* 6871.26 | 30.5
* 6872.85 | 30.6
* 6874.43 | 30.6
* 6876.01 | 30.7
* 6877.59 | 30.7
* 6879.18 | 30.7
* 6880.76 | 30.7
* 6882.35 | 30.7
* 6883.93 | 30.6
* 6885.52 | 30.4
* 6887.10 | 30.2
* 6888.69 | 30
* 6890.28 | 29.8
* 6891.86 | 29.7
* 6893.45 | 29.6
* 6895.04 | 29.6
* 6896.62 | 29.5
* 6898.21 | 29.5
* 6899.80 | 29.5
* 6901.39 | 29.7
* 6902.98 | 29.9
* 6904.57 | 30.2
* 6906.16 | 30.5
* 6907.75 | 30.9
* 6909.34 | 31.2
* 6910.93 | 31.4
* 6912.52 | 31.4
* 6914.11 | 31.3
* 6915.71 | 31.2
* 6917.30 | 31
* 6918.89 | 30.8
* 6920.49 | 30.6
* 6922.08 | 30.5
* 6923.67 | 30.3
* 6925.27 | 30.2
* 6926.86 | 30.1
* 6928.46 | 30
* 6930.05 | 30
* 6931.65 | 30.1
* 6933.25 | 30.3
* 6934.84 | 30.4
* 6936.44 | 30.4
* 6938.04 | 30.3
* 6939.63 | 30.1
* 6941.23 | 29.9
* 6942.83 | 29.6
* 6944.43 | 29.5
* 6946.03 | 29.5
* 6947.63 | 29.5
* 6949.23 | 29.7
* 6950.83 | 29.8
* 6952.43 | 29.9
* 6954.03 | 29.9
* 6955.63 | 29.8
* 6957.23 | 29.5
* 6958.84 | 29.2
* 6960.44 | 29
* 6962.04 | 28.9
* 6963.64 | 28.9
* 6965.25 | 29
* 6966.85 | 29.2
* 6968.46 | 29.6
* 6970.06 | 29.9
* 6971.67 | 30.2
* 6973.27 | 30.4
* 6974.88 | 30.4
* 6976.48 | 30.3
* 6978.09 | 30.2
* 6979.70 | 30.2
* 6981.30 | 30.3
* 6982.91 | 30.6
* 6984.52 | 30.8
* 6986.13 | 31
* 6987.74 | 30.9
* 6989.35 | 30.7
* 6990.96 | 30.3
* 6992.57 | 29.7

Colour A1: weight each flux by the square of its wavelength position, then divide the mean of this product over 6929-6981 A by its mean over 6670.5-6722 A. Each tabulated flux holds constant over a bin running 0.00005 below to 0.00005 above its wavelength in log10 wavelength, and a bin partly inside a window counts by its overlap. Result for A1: 1.16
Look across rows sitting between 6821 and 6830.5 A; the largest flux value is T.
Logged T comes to 30.5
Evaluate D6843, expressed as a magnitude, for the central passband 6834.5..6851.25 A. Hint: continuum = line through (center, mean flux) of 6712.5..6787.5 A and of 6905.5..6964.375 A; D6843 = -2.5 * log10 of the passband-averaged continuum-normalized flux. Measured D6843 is 0.051 mag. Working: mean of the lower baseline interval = 29.4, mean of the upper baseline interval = 30.2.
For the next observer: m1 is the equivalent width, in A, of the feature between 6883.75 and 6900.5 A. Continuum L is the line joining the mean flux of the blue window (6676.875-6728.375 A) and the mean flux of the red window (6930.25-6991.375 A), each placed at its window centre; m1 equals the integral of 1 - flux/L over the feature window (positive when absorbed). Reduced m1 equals -0.3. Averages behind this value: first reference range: 27.8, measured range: 29.8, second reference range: 29.9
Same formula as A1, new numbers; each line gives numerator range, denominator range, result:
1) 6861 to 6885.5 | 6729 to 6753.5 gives 1.09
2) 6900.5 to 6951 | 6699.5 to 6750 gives 1.13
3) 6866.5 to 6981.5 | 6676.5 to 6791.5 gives 1.11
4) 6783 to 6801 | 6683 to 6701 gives 1.17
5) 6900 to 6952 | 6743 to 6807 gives 1.08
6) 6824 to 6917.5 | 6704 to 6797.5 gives 1.06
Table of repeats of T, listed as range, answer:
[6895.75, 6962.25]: 31.4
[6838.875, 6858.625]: 30.1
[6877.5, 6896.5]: 30.7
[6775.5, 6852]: 30.8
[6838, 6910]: 31.2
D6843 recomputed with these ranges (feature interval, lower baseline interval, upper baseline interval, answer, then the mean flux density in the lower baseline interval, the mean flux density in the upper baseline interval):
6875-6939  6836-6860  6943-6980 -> -0.04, 28.9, 29.7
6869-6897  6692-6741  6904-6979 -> -0.03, 28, 30.1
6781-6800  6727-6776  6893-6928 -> -0.03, 29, 30.4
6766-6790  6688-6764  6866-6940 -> -0.05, 28.1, 30.4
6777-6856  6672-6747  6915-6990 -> -0.01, 28.4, 30.1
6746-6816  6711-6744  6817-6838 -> 0.01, 29.8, 29.5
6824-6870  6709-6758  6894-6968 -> 0.01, 29.3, 30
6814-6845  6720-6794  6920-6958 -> 0.02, 29.5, 30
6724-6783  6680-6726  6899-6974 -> -0.04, 27.6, 30.1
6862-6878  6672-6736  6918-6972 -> -0.04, 28.2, 29.8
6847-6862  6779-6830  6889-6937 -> 0.01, 29.6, 30.3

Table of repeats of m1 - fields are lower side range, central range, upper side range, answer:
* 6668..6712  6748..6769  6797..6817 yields -0.1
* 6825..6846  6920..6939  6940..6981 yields -0.5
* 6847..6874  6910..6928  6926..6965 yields -0.6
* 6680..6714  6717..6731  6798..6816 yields -1.5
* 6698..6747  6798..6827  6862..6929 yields 0.3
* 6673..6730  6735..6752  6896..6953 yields -0.3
